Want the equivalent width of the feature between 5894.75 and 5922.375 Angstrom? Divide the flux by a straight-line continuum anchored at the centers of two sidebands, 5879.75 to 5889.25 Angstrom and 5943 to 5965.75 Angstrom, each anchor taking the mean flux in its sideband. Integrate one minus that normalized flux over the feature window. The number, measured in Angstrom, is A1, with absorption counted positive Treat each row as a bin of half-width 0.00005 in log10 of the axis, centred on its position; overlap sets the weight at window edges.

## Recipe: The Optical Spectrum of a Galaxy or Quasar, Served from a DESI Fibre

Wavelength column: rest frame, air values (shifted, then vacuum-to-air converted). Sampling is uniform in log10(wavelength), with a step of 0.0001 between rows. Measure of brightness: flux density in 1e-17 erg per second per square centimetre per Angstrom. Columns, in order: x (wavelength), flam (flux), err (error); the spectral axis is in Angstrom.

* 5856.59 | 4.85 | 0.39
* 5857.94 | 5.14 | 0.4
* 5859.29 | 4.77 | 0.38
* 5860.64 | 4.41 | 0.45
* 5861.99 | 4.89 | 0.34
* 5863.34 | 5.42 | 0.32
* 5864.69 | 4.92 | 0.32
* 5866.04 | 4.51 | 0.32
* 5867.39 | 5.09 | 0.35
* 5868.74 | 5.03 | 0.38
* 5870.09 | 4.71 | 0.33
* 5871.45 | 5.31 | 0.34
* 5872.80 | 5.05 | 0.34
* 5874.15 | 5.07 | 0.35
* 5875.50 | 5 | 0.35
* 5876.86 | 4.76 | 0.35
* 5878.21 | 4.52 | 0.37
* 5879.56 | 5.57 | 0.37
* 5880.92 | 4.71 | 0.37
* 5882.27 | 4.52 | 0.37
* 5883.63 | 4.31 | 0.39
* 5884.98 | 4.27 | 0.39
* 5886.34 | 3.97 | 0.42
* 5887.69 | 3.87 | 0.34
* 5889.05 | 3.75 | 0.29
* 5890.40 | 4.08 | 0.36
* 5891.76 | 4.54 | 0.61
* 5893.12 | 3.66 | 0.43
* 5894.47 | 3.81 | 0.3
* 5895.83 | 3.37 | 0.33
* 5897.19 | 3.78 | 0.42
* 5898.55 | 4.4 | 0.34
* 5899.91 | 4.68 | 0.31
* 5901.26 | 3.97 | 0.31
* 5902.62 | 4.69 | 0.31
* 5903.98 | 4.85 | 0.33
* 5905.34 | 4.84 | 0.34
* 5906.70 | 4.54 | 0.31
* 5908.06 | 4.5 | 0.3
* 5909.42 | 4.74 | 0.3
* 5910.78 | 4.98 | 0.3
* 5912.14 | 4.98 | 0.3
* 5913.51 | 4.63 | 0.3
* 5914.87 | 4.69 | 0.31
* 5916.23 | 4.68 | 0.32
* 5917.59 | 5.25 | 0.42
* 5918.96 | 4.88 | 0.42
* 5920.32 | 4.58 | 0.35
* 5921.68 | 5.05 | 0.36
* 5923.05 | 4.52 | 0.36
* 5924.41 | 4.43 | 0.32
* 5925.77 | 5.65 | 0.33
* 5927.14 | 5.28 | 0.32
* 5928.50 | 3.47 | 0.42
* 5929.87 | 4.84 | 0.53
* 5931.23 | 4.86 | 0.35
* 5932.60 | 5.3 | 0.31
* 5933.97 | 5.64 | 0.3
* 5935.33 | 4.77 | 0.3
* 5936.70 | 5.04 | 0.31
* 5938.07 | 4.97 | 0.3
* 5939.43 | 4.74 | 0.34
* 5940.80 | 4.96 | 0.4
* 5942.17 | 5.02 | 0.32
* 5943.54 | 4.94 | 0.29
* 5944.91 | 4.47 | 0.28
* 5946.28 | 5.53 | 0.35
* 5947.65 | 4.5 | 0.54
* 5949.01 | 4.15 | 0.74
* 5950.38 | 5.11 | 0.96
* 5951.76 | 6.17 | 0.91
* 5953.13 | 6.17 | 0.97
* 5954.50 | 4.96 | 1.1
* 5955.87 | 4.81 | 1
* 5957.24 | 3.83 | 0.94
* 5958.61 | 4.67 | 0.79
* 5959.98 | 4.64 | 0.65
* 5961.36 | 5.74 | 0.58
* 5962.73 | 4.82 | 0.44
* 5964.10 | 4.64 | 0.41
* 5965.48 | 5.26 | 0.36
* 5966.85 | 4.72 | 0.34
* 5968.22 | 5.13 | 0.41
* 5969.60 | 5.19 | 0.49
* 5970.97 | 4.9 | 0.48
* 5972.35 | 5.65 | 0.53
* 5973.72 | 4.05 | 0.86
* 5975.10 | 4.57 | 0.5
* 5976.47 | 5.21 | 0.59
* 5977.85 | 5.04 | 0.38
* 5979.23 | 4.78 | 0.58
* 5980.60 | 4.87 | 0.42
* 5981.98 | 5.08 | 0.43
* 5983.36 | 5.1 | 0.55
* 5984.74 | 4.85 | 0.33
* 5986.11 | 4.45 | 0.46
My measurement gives -0.4 Angstrom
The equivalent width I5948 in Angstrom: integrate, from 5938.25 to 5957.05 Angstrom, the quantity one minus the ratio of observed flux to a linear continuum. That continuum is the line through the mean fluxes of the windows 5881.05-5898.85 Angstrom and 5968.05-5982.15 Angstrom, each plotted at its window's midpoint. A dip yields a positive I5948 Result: -1.4 Angstrom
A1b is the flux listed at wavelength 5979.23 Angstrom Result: 4.78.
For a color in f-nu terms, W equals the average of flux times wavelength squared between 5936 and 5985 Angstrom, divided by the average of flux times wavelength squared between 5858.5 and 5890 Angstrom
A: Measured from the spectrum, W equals 1.08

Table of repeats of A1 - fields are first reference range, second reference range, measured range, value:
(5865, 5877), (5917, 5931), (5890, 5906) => 2.13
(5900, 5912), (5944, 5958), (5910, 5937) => -0.53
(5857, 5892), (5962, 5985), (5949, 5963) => -0.45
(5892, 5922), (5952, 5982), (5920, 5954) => -1.65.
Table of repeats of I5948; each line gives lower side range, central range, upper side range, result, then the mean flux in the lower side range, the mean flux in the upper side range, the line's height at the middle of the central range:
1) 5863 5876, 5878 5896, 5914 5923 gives 2.6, 5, 4.83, 4.94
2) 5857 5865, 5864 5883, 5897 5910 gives -0.4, 4.92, 4.53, 4.8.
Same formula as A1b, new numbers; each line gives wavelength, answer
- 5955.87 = 4.81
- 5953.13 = 6.17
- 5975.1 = 4.57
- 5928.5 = 3.47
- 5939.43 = 4.74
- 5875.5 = 5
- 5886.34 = 3.97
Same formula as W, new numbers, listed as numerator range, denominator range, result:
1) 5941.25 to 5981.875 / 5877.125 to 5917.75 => 1.14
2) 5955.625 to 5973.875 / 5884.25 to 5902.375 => 1.24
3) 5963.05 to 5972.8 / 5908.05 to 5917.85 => 1.07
